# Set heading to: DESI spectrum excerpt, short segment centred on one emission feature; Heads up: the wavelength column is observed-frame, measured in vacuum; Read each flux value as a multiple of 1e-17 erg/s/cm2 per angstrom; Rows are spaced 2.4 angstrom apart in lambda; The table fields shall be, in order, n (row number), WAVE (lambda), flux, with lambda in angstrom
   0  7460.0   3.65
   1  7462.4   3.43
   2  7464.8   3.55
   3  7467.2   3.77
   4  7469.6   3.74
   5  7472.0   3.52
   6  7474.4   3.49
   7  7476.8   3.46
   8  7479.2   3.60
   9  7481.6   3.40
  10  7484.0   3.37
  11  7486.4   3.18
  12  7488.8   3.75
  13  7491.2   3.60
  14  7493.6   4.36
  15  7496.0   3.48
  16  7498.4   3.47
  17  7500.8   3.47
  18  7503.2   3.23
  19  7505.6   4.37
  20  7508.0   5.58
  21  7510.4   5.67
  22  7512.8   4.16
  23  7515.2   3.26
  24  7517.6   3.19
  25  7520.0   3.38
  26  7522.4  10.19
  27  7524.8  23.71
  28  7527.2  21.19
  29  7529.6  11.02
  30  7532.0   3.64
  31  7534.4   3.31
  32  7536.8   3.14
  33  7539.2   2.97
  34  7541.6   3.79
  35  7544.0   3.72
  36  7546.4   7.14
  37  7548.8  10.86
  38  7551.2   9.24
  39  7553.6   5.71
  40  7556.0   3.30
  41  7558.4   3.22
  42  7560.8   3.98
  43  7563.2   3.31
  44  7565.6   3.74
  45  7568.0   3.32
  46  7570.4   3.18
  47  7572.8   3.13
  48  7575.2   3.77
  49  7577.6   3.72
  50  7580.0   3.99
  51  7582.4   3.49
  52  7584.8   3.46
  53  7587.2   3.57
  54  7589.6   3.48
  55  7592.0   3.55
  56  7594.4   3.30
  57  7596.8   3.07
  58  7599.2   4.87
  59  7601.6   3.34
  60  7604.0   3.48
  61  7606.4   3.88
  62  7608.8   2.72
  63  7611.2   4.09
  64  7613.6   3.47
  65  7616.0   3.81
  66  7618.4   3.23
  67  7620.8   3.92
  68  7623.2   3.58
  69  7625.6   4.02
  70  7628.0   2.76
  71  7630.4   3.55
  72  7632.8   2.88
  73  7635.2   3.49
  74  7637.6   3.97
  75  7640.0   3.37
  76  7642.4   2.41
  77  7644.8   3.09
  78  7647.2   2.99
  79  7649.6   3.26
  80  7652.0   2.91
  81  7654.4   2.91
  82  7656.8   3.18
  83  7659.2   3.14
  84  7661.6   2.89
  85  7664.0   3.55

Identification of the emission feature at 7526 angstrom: Halpha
